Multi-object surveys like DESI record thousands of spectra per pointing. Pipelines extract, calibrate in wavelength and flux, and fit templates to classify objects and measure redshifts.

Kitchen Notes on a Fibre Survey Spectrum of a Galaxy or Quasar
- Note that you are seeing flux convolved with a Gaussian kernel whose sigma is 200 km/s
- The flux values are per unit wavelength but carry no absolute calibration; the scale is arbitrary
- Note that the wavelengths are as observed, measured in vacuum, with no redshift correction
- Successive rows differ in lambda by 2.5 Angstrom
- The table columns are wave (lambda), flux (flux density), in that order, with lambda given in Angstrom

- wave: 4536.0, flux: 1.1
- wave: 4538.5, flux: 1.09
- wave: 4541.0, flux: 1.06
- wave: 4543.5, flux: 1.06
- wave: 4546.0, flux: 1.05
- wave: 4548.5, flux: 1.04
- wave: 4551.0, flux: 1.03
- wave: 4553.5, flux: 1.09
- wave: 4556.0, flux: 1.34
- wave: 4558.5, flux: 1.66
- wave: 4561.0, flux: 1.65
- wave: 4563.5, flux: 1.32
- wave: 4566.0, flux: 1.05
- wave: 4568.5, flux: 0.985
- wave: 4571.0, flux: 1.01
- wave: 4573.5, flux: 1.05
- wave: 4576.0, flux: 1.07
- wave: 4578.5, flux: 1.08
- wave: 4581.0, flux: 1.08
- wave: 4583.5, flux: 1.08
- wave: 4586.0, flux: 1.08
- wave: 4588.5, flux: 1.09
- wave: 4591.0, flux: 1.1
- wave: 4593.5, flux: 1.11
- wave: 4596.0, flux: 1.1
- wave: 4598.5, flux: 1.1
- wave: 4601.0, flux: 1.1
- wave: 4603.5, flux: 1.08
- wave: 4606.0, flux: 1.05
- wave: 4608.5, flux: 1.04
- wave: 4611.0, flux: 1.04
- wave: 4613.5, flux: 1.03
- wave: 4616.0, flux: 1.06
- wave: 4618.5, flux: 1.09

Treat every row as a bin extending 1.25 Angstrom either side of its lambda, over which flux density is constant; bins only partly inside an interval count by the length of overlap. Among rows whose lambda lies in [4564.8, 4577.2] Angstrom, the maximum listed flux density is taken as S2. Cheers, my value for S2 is 1.07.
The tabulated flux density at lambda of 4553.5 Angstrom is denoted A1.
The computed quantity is 1.09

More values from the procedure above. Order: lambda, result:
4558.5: 1.66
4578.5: 1.08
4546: 1.05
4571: 1.01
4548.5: 1.04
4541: 1.06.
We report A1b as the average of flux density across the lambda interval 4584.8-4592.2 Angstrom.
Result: 1.09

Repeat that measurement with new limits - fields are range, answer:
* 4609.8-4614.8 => 1.04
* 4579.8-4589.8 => 1.08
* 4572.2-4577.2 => 1.06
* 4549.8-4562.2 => 1.35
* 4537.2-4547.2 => 1.07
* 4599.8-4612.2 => 1.06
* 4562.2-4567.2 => 1.19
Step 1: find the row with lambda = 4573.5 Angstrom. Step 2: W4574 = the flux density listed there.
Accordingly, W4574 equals 1.05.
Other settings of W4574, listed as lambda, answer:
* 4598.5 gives 1.1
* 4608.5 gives 1.04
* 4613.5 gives 1.03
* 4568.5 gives 0.985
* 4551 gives 1.03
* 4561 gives 1.65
